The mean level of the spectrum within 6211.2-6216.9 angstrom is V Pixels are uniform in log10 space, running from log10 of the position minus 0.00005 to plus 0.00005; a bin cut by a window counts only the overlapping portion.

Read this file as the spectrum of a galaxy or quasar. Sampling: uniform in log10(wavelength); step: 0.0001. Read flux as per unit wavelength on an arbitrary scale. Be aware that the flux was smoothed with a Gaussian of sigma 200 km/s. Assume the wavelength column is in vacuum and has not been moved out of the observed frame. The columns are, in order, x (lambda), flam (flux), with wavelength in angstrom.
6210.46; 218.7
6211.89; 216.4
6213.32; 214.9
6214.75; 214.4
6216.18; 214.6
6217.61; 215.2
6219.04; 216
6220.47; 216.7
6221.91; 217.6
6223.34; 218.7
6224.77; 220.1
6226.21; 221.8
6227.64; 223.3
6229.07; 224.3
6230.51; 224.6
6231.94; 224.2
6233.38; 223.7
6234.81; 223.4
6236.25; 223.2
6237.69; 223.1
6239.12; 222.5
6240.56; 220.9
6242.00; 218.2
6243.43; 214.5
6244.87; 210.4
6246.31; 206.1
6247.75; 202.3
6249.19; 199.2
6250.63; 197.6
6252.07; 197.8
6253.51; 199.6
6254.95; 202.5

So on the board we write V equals 215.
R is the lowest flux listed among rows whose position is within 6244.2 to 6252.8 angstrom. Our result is 197.6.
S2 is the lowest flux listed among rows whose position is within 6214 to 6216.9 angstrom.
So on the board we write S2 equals 214.4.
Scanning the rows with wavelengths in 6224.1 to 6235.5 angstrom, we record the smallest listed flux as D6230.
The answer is 220.1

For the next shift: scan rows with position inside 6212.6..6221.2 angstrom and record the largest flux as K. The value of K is 216.7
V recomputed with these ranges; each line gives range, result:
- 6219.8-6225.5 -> 218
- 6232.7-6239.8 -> 223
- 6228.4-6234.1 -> 224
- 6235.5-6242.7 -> 221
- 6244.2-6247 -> 208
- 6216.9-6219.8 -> 216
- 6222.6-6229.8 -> 222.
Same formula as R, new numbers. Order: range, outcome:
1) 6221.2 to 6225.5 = 217.6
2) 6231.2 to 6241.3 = 220.9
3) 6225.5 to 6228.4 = 221.8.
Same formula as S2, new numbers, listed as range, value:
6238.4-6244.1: 214.5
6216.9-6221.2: 215.2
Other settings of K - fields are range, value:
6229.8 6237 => 224.6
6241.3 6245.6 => 218.2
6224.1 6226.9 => 221.8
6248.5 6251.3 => 199.2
